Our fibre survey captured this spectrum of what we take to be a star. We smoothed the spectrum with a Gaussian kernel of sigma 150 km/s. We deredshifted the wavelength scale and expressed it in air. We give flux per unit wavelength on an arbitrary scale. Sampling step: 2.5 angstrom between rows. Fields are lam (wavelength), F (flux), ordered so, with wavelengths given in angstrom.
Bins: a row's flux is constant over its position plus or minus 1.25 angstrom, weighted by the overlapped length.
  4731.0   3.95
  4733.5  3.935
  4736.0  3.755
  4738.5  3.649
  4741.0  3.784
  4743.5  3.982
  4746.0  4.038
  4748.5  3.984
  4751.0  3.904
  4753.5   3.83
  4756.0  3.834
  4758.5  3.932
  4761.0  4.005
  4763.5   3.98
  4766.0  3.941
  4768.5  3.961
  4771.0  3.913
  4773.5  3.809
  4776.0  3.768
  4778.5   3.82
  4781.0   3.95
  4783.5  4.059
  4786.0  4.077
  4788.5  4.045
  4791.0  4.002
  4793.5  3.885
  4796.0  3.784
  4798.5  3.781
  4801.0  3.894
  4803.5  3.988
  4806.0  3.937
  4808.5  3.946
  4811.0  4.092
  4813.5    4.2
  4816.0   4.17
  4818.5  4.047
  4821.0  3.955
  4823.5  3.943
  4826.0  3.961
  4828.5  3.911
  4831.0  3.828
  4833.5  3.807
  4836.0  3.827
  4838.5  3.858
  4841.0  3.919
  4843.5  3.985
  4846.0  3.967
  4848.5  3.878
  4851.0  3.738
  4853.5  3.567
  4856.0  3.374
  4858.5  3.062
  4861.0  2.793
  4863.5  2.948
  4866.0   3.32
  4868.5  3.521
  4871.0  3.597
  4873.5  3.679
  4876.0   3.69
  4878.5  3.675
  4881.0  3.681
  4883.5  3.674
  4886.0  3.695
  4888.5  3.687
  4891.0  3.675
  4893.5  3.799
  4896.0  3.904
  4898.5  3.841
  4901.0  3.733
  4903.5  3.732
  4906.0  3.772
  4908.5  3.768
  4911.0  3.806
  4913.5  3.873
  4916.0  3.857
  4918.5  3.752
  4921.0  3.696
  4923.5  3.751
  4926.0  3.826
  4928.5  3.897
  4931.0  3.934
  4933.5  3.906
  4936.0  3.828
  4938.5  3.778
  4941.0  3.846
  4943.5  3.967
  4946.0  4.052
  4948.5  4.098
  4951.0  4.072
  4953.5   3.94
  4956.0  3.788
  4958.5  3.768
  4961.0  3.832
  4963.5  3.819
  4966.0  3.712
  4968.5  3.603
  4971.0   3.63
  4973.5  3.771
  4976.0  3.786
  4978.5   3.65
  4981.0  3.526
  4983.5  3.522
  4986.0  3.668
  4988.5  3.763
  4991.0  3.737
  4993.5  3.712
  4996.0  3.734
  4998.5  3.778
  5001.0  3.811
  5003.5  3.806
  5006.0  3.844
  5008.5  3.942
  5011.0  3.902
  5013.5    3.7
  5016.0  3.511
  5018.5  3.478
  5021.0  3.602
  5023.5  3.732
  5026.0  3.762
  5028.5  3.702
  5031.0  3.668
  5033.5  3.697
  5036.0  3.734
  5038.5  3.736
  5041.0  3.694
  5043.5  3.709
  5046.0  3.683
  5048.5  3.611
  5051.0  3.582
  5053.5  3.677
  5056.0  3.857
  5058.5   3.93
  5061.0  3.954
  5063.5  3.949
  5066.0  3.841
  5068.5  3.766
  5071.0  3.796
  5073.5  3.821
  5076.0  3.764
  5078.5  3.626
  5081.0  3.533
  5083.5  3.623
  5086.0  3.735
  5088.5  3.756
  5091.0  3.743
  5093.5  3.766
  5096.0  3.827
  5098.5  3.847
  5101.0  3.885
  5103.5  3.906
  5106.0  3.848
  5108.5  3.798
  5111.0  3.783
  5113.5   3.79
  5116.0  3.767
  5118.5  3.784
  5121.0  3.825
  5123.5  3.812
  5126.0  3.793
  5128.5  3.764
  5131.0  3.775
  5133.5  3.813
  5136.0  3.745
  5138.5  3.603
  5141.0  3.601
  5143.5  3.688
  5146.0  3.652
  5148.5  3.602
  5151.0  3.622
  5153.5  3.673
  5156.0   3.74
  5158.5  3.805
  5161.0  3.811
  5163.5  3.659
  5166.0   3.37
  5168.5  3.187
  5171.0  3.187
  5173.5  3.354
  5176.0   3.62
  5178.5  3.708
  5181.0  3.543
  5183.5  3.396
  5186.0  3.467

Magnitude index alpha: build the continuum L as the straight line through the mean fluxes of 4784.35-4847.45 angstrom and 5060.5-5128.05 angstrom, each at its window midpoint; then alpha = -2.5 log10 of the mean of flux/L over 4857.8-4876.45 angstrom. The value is 0.18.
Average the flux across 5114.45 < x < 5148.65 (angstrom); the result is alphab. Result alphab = 3.73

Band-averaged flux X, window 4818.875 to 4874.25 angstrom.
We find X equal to 3.66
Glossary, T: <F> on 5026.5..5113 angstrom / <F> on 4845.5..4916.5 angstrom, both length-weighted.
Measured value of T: 1.04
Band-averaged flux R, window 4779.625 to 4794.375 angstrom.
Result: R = 4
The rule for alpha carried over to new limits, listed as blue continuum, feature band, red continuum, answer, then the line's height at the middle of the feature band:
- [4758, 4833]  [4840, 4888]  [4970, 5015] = 0.091 mag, 3.88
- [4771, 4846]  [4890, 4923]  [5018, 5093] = 0.020 mag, 3.86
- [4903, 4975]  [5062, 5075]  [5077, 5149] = -0.019 mag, 3.77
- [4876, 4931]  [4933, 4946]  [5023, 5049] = -0.037 mag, 3.75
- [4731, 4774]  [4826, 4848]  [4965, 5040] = -0.016 mag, 3.83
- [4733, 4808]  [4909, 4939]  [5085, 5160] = 0.005 mag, 3.84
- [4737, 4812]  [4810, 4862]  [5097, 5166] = 0.023 mag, 3.89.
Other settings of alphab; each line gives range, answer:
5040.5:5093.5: 3.75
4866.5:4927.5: 3.73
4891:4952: 3.85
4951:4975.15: 3.78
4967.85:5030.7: 3.71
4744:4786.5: 3.93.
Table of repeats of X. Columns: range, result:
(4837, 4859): 3.73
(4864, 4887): 3.59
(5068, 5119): 3.77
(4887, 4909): 3.77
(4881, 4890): 3.68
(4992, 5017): 3.78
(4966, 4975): 3.68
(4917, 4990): 3.8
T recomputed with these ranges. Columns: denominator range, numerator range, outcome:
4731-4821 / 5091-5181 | 0.94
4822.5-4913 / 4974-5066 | 1.01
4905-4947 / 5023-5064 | 0.97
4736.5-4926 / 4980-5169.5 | 0.98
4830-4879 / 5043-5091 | 1.04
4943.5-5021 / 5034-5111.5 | 1.00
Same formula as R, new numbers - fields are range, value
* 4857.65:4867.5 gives 3.04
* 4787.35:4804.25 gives 3.91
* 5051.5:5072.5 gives 3.84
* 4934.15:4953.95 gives 3.95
